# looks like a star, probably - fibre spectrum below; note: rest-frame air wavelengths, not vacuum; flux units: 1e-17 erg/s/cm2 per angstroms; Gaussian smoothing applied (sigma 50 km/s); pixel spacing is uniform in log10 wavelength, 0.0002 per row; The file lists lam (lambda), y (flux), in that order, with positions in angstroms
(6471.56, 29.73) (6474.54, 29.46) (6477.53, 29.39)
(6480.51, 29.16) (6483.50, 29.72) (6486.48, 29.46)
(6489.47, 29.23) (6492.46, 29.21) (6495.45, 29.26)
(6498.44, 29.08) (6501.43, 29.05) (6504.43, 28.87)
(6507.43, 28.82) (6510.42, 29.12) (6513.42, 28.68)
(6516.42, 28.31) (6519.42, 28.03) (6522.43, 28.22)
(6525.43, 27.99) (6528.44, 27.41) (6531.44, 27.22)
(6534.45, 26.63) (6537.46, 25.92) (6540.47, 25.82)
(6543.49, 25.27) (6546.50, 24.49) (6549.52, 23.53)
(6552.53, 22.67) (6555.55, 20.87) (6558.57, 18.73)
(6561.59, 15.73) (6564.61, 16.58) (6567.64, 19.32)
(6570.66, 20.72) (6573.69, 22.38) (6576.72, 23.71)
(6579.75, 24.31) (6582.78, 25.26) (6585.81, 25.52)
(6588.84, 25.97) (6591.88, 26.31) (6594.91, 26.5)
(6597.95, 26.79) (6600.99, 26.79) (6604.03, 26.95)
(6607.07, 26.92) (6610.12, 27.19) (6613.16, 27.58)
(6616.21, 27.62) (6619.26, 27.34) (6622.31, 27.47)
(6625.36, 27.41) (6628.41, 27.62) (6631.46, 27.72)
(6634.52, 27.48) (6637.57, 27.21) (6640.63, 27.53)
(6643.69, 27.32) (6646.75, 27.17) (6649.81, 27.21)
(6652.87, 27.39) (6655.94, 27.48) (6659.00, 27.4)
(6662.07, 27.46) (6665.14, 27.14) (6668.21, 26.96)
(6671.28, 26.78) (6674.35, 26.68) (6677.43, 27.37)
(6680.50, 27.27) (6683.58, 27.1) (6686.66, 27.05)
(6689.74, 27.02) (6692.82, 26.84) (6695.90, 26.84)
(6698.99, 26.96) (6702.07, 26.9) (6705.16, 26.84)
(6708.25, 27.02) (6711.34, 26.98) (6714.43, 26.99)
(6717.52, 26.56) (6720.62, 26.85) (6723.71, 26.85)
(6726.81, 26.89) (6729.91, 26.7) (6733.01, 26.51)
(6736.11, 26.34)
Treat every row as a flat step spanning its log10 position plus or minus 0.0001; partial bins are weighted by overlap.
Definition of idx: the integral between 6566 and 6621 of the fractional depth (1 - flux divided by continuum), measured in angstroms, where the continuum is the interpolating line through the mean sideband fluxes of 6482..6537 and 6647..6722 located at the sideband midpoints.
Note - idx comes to 4.8 angstroms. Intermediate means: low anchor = 28.5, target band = 25.4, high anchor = 27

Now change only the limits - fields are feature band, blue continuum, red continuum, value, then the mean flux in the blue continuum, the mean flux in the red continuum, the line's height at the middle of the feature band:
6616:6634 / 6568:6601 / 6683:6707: -1.4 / 24.7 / 26.9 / 25.5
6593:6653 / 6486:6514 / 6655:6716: 1.0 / 29.1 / 27.1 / 27.7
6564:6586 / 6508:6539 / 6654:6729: 4.2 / 27.8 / 27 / 27.5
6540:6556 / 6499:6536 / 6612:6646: 2.4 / 28.2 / 27.5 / 28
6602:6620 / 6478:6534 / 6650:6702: 0.3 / 28.7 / 27.1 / 27.7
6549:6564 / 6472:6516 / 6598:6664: 4.5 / 29.2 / 27.3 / 28.3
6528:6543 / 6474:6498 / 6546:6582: -1.5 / 29.3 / 21.1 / 24.1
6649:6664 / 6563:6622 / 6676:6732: -0.7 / 25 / 26.9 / 26.1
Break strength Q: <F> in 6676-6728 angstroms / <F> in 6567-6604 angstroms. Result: 1.09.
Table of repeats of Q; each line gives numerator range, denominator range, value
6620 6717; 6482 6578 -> 1.06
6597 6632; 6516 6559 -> 1.07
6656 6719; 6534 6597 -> 1.17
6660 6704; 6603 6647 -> 0.99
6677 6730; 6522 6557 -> 1.06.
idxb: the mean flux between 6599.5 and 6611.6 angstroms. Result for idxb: 27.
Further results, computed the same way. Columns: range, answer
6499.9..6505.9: 29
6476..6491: 29.4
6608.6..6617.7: 27.5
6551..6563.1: 19.5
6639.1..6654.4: 27.3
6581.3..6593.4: 25.8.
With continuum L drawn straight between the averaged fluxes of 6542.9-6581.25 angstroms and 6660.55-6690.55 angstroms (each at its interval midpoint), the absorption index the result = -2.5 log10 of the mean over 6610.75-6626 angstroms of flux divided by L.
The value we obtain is -0.14 mag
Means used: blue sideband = 21.3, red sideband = 27.1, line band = 27.5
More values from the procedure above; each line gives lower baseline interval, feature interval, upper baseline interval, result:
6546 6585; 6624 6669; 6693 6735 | -0.127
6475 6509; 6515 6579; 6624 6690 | 0.200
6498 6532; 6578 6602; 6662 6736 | 0.077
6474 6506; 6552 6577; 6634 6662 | 0.390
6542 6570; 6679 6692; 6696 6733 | -0.055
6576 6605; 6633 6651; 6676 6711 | -0.036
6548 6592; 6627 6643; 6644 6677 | -0.073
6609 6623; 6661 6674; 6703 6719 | 0.004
